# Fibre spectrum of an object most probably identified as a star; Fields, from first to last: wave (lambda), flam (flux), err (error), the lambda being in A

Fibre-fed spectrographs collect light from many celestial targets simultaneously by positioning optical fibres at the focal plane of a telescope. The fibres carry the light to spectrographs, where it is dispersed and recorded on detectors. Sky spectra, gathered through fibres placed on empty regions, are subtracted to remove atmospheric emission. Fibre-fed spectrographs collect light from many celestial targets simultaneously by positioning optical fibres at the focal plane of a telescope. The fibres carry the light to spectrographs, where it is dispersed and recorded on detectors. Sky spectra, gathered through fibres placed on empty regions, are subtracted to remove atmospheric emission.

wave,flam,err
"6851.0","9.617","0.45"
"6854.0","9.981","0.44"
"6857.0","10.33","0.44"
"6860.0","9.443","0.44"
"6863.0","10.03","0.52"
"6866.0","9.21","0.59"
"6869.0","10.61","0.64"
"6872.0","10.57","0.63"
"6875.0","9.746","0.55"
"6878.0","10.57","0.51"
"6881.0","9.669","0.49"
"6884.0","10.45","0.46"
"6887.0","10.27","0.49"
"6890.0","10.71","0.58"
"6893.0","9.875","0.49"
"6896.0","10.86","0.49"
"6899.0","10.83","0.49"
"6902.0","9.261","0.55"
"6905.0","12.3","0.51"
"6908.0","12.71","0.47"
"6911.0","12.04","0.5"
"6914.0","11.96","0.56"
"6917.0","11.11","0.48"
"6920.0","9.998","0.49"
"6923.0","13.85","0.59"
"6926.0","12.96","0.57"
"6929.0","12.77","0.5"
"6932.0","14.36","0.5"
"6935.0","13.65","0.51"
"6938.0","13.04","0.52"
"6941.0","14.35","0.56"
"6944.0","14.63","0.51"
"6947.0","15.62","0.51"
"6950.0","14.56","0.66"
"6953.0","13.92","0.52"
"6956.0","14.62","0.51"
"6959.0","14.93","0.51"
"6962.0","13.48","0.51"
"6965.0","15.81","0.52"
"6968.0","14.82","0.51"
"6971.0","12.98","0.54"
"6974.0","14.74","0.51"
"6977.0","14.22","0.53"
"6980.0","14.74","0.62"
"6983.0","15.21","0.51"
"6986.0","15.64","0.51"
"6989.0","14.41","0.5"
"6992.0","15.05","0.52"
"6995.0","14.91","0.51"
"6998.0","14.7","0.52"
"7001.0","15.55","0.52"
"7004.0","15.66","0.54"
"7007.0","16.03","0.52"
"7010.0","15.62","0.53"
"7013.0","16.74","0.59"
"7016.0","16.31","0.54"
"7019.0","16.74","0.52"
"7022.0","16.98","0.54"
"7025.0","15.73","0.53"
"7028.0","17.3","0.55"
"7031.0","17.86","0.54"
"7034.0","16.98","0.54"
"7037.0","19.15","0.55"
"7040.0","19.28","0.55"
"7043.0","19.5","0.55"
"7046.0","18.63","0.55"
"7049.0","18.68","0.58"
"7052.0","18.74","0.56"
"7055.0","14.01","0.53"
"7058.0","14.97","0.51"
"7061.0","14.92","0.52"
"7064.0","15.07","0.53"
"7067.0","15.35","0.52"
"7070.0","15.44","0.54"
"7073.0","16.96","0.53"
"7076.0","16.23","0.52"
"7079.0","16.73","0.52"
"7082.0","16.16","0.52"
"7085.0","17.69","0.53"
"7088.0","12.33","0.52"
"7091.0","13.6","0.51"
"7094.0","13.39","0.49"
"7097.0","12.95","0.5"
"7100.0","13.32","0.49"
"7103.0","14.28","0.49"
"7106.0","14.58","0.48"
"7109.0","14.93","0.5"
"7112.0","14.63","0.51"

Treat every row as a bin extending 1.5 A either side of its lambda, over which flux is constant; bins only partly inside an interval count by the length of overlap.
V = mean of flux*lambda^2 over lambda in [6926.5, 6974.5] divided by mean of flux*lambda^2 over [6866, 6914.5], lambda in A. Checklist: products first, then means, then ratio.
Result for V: 1.35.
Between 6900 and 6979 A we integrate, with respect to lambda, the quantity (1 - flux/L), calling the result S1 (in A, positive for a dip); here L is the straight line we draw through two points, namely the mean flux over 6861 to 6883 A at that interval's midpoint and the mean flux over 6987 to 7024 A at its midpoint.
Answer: -2.9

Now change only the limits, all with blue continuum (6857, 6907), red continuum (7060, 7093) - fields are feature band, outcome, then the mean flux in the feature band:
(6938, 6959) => -4.27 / 14.5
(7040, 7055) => -3.82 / 18.4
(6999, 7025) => -4.51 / 16.1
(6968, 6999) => -3.97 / 14.7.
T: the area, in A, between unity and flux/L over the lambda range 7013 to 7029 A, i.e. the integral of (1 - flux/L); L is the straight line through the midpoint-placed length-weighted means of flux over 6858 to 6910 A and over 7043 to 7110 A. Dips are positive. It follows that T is -2.9 A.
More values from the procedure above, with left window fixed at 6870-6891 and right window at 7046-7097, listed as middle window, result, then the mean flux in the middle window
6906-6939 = -3.18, 12.6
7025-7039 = -2.99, 17.7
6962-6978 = -2.04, 14.4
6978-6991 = -1.74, 15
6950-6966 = -2.64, 14.5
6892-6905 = 0.40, 10.5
